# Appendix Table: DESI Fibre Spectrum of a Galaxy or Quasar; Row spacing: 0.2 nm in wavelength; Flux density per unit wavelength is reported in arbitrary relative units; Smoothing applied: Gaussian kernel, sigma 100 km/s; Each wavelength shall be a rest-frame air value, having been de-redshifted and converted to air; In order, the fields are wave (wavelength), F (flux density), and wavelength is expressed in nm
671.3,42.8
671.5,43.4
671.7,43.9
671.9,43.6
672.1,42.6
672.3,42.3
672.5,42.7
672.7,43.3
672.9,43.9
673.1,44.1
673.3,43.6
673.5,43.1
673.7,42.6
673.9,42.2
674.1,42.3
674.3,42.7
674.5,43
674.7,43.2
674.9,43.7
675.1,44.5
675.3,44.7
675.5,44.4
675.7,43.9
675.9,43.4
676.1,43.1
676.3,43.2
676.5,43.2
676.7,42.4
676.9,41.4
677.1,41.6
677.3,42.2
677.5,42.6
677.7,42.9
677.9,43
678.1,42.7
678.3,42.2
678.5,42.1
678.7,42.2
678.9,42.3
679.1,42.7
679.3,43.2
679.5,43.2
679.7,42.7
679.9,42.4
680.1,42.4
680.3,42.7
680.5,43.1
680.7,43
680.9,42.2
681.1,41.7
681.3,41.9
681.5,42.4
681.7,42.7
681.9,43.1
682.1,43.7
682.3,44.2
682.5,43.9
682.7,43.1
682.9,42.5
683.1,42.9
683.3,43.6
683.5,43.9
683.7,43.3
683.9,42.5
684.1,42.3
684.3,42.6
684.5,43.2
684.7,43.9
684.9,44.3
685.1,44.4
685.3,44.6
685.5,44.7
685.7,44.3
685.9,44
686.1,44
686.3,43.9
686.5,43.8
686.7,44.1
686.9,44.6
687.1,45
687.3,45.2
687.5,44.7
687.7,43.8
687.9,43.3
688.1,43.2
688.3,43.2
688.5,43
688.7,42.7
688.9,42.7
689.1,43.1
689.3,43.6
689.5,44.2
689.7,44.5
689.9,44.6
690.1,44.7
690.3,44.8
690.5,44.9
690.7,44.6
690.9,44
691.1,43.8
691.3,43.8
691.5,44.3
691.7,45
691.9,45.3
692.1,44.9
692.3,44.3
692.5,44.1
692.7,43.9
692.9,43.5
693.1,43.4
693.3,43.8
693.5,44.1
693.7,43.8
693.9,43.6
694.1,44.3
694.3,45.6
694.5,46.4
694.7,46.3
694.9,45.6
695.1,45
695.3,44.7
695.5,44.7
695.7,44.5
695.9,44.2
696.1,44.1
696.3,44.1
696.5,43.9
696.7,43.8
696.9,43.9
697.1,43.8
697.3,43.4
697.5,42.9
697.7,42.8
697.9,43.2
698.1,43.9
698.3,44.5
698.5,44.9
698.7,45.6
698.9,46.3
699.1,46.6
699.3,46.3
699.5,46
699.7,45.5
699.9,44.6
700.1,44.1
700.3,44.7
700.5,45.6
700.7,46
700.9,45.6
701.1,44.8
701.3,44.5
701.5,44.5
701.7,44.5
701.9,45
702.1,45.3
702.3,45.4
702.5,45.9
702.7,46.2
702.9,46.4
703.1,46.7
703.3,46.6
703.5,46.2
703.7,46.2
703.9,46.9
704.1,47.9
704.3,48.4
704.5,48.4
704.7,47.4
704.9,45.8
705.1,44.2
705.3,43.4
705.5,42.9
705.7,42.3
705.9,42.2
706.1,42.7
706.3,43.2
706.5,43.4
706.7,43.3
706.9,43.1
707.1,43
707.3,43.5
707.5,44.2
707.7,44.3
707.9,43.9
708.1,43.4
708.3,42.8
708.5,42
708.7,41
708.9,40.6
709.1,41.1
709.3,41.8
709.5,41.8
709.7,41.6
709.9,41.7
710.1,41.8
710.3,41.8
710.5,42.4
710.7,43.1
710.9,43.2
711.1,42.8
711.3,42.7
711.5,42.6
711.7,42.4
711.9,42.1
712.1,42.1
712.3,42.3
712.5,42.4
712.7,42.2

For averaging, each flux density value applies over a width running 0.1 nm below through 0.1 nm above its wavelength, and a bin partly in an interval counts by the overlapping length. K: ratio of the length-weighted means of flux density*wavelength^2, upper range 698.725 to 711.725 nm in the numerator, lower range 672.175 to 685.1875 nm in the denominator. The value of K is 1.1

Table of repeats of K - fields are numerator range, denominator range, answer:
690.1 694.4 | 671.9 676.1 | 1.08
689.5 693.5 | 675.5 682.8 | 1.07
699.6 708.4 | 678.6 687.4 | 1.10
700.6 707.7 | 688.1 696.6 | 1.05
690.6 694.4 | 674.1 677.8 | 1.08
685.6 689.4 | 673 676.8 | 1.05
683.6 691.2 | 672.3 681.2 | 1.06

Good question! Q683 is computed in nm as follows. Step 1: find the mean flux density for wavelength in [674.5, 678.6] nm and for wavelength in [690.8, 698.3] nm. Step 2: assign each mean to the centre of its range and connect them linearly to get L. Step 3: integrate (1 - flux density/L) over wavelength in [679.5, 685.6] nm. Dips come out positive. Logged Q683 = 0.04 nm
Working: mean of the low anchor 43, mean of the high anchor 44.2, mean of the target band 43.1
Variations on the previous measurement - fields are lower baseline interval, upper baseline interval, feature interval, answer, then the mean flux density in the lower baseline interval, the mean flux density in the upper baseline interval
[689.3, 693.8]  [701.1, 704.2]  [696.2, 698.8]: 0.07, 44.3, 45.8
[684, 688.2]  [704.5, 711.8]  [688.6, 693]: -0.04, 44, 42.9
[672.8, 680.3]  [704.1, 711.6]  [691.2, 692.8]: -0.05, 42.9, 43.2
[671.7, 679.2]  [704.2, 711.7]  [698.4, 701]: -0.14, 43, 43.2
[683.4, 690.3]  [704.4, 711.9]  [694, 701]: -0.22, 43.8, 43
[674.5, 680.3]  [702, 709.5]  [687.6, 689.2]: 0.01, 42.9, 44.3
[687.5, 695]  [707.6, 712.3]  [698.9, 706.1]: -0.41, 44.2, 42.3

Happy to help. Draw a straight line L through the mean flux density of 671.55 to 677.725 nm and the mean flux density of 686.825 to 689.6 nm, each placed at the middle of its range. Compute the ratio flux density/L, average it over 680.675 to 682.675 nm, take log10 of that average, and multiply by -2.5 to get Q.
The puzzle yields 0.01 mag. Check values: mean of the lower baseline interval 43.1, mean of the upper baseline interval 43.7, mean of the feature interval 42.9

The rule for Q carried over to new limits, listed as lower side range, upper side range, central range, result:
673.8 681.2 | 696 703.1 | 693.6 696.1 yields -0.01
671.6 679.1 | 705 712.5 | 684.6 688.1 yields -0.03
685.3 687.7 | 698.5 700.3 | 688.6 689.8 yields 0.03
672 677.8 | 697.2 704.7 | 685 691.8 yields 0.01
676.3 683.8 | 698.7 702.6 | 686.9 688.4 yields -0.01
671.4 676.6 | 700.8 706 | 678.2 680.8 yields 0.03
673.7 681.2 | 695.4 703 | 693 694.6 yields 0.00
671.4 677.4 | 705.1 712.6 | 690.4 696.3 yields -0.04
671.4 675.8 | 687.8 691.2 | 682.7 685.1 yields 0.01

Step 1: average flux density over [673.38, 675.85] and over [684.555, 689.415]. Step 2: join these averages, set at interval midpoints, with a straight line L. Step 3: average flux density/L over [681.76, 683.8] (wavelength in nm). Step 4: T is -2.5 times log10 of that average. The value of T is 0.01 mag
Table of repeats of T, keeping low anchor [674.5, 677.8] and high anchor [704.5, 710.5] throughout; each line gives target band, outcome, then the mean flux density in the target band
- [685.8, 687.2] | -0.03 mag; 44.2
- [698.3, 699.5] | -0.07 mag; 45.8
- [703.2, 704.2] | -0.09 mag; 46.8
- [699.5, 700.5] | -0.05 mag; 44.9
